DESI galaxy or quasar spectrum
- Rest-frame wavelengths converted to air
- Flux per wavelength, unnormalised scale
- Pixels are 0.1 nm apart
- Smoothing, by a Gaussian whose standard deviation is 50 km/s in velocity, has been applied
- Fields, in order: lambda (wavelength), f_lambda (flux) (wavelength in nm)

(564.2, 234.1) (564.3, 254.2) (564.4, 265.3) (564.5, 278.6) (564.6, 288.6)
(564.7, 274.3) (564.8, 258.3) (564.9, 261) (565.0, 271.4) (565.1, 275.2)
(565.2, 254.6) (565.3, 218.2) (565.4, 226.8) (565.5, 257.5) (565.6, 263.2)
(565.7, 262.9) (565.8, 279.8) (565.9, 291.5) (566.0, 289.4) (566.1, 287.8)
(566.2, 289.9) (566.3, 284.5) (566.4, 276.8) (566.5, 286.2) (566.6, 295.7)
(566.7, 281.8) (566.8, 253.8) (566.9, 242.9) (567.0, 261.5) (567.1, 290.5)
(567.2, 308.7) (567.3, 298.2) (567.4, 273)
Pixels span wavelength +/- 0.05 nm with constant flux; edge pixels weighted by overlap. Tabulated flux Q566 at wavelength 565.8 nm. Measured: 279.8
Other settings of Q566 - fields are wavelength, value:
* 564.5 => 278.6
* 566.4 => 276.8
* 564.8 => 258.3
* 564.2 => 234.1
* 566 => 289.4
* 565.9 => 291.5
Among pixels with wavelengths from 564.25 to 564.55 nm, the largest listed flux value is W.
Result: 278.6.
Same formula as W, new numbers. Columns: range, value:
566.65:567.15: 290.5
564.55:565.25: 288.6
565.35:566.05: 291.5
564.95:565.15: 275.2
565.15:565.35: 254.6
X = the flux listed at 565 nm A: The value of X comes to 271.4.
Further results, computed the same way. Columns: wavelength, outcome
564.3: 254.2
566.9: 242.9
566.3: 284.5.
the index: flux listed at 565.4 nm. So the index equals 226.8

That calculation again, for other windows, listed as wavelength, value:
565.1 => 275.2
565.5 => 257.5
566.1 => 287.8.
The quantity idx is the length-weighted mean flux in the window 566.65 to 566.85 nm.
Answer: 268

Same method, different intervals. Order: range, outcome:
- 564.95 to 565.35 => 255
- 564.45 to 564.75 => 281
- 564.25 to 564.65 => 272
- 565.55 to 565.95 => 274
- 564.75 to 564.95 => 260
